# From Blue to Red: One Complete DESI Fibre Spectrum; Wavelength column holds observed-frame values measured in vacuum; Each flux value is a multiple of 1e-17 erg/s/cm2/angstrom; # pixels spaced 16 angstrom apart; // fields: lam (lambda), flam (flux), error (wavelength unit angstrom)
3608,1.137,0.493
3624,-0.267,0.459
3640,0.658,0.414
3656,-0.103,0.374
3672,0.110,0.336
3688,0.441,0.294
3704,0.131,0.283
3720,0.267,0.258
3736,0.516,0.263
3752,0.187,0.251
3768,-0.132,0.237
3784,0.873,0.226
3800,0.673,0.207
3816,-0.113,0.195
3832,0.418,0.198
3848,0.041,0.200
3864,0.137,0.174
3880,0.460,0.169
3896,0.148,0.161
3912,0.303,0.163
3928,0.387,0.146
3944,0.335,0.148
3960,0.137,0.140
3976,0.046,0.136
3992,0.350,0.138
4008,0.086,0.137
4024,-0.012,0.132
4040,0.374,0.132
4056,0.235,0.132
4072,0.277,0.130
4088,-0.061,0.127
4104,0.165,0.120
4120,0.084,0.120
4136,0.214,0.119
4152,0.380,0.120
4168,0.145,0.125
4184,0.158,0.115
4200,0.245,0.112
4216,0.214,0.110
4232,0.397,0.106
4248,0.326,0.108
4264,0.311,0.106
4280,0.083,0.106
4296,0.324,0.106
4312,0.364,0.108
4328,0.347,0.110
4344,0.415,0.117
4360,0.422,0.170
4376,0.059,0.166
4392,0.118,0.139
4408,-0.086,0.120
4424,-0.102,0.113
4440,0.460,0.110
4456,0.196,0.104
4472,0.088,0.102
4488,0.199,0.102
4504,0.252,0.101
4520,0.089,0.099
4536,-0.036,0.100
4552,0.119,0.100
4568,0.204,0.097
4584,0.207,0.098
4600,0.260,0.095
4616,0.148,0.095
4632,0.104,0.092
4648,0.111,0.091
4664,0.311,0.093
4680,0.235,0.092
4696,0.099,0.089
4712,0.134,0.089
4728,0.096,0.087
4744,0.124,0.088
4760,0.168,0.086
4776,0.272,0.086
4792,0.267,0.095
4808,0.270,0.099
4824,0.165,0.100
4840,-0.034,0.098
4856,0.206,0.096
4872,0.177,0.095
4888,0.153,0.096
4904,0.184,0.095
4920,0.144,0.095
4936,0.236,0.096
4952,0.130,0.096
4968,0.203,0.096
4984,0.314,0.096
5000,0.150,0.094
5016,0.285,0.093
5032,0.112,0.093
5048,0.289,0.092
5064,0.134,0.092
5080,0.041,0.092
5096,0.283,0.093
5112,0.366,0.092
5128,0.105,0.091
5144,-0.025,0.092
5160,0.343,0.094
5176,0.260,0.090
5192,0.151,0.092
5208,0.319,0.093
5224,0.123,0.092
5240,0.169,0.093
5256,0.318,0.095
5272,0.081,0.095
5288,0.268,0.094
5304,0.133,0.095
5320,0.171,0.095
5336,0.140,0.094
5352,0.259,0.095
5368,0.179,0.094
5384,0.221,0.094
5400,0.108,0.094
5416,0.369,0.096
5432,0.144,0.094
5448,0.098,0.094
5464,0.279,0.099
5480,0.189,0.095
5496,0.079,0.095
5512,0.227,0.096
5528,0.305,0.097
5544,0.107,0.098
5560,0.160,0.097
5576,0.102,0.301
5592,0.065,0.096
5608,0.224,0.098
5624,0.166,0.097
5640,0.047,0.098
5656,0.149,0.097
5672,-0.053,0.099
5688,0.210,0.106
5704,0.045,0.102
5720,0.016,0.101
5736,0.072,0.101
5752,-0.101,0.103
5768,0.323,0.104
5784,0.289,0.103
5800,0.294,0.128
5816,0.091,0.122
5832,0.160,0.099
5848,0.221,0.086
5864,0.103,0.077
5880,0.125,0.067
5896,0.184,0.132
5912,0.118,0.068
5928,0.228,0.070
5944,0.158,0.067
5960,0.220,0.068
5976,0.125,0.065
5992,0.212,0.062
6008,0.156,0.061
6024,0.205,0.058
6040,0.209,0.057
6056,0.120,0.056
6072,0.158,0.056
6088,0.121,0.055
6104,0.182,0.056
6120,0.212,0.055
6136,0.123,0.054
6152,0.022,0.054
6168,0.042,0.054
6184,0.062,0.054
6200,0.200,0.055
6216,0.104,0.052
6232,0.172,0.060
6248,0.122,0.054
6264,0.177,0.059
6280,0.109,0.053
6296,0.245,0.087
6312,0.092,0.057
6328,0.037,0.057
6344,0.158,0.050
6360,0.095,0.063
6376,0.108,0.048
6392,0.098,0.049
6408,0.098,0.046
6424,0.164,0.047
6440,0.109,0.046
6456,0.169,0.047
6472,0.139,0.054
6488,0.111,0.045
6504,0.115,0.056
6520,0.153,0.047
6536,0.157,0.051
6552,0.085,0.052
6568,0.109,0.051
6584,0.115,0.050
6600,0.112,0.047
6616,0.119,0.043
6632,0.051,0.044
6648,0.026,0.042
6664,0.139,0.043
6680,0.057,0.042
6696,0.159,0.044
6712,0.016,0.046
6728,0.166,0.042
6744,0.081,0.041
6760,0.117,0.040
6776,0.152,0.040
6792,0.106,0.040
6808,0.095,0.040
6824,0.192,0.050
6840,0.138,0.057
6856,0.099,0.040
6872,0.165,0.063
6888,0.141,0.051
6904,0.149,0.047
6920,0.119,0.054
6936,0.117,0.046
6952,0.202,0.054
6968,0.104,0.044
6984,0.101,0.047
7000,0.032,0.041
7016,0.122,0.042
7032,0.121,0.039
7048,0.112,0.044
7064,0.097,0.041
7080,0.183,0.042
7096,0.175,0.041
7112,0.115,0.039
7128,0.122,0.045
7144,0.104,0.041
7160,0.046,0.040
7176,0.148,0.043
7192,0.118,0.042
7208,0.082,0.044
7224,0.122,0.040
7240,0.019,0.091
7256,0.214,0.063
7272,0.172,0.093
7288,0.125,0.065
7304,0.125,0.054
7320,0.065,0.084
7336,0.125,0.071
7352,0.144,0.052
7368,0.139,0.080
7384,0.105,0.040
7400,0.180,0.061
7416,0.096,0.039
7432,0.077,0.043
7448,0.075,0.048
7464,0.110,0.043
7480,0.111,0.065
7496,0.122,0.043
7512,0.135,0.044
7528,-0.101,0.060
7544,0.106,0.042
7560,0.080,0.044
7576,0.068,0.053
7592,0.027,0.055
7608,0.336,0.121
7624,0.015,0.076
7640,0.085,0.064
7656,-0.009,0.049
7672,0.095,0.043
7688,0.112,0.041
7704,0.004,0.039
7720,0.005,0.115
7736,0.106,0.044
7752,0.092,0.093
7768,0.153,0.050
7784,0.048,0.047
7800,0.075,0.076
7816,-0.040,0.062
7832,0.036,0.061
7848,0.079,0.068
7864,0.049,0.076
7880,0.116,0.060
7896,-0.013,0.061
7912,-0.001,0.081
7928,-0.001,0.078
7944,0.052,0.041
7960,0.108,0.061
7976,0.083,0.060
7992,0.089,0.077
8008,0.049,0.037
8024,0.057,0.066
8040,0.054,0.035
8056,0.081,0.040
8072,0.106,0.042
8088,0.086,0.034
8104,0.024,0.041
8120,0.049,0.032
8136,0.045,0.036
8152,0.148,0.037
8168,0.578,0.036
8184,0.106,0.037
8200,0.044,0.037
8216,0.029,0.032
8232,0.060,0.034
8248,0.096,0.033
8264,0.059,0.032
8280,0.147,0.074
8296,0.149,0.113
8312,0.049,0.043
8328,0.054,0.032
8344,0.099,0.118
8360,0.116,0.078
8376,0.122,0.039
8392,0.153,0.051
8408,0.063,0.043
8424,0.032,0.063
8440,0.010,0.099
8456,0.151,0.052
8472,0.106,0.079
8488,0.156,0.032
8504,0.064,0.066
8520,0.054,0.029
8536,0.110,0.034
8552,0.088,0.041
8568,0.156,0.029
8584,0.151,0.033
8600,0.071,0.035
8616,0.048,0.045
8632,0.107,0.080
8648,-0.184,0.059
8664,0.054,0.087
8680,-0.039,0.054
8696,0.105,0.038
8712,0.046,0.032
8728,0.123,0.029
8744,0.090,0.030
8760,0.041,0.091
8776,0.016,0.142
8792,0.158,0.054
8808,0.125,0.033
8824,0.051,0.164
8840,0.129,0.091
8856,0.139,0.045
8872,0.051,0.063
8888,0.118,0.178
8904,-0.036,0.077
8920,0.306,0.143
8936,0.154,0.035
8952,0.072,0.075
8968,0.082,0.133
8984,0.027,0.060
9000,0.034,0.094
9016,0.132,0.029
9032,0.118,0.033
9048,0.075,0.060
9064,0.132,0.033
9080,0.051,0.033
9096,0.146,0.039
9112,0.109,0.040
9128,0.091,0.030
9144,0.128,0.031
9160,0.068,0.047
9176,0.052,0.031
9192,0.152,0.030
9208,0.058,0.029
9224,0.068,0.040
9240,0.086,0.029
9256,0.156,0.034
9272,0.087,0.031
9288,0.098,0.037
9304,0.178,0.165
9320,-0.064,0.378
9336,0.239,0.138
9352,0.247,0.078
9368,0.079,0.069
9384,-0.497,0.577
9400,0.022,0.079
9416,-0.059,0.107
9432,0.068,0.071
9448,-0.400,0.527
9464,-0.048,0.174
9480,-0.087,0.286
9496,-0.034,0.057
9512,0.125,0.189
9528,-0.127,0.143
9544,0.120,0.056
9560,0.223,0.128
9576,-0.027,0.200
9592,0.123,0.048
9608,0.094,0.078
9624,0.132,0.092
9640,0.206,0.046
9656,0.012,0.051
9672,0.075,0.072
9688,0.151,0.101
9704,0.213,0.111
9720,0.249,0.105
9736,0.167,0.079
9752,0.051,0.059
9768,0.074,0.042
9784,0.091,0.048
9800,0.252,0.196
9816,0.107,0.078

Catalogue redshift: 1.190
